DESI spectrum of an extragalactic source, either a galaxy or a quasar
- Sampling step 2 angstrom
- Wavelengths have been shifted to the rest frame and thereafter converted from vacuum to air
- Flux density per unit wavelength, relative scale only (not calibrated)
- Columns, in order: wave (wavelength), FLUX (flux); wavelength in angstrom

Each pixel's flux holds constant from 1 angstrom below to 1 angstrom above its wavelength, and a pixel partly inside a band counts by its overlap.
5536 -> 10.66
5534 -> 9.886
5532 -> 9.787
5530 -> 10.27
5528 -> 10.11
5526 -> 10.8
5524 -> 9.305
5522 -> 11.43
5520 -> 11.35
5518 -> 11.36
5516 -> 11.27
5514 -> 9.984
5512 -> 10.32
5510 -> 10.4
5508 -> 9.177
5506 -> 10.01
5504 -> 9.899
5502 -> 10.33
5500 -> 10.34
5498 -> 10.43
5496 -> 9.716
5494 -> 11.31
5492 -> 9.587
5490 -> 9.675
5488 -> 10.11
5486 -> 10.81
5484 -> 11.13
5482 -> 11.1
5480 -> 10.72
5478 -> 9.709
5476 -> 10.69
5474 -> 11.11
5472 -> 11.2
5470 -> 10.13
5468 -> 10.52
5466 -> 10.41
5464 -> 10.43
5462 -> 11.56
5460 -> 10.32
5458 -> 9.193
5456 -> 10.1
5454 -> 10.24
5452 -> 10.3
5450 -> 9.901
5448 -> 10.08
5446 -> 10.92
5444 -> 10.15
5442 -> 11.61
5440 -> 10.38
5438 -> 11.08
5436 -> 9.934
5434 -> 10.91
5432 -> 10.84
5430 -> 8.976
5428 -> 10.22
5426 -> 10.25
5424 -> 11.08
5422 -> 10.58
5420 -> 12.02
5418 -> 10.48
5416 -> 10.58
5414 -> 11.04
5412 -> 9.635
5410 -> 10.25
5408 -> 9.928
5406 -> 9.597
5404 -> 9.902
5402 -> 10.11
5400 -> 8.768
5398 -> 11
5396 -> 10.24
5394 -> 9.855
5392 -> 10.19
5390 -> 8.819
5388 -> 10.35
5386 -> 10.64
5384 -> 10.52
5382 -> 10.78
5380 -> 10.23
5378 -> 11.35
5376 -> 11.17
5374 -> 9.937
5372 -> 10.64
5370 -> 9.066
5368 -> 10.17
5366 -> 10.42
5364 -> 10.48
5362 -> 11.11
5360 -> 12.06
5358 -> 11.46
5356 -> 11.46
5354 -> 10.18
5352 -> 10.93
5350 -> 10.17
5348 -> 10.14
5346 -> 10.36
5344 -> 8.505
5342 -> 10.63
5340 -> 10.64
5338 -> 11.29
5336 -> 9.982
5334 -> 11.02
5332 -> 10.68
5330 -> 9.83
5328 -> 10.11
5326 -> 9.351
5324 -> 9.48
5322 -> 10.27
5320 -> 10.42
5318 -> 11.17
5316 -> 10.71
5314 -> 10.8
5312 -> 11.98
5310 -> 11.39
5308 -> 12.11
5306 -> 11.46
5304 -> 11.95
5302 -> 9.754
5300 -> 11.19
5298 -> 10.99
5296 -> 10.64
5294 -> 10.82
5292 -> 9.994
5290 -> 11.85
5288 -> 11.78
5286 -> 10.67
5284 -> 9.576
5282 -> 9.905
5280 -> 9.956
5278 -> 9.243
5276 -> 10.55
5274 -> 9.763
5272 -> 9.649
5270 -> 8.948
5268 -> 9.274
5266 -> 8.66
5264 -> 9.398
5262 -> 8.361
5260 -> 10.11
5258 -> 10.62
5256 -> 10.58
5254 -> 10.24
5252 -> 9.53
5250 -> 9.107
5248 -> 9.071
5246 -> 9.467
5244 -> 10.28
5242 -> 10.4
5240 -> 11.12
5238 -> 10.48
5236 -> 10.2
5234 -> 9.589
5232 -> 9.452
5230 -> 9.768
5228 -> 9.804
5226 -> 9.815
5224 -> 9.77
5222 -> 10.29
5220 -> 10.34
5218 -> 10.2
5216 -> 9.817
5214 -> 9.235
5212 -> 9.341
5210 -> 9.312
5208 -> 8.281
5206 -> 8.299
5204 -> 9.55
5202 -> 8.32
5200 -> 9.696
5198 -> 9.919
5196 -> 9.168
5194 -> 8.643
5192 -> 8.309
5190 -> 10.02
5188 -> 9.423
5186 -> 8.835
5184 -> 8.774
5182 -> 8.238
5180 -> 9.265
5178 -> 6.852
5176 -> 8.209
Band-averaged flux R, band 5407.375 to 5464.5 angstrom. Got 10.5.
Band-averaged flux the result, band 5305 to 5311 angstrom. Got 11.7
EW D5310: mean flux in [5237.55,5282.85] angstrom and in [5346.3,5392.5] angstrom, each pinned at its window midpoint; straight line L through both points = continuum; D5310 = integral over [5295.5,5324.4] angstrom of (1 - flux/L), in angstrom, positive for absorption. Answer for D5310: -2.5 angstrom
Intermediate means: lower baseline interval 9.76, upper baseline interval 10.5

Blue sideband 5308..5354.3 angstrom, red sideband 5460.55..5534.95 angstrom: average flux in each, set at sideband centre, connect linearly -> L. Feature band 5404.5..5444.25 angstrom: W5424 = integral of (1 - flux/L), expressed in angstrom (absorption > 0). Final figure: -0.1 angstrom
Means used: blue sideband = 10.5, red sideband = 10.4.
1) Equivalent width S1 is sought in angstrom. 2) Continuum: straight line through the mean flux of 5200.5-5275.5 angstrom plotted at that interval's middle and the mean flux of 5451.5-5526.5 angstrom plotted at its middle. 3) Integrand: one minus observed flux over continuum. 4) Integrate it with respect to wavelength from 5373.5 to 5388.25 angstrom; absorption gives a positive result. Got -0.8 angstrom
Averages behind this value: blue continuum 9.64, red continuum 10.4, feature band 10.7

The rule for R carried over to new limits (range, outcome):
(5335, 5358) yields 10.4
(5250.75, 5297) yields 10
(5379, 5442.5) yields 10.3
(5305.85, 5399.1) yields 10.5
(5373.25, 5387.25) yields 10.7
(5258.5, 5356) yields 10.4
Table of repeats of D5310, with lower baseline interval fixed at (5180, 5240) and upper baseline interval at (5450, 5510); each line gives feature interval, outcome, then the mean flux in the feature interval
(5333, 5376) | -2.6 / 10.5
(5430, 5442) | -0.4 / 10.6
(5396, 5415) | 0.1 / 10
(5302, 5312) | -1.8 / 11.6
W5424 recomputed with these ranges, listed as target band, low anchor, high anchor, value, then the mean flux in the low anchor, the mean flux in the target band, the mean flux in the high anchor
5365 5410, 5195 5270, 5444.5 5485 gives 0.14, 9.64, 10.2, 10.5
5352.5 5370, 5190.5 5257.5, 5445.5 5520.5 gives -1.34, 9.63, 10.8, 10.4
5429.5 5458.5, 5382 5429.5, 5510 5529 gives 0.11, 10.3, 10.3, 10.6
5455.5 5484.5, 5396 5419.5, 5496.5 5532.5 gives -0.77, 10.2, 10.6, 10.4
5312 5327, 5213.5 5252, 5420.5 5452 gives -0.41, 9.9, 10.4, 10.5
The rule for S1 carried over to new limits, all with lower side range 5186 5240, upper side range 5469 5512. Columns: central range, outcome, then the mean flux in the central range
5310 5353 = -2.4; 10.4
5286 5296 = -1.3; 11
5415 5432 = -0.6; 10.5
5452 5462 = 0.1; 10.2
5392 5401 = 0.1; 9.99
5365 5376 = -0.2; 10.1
